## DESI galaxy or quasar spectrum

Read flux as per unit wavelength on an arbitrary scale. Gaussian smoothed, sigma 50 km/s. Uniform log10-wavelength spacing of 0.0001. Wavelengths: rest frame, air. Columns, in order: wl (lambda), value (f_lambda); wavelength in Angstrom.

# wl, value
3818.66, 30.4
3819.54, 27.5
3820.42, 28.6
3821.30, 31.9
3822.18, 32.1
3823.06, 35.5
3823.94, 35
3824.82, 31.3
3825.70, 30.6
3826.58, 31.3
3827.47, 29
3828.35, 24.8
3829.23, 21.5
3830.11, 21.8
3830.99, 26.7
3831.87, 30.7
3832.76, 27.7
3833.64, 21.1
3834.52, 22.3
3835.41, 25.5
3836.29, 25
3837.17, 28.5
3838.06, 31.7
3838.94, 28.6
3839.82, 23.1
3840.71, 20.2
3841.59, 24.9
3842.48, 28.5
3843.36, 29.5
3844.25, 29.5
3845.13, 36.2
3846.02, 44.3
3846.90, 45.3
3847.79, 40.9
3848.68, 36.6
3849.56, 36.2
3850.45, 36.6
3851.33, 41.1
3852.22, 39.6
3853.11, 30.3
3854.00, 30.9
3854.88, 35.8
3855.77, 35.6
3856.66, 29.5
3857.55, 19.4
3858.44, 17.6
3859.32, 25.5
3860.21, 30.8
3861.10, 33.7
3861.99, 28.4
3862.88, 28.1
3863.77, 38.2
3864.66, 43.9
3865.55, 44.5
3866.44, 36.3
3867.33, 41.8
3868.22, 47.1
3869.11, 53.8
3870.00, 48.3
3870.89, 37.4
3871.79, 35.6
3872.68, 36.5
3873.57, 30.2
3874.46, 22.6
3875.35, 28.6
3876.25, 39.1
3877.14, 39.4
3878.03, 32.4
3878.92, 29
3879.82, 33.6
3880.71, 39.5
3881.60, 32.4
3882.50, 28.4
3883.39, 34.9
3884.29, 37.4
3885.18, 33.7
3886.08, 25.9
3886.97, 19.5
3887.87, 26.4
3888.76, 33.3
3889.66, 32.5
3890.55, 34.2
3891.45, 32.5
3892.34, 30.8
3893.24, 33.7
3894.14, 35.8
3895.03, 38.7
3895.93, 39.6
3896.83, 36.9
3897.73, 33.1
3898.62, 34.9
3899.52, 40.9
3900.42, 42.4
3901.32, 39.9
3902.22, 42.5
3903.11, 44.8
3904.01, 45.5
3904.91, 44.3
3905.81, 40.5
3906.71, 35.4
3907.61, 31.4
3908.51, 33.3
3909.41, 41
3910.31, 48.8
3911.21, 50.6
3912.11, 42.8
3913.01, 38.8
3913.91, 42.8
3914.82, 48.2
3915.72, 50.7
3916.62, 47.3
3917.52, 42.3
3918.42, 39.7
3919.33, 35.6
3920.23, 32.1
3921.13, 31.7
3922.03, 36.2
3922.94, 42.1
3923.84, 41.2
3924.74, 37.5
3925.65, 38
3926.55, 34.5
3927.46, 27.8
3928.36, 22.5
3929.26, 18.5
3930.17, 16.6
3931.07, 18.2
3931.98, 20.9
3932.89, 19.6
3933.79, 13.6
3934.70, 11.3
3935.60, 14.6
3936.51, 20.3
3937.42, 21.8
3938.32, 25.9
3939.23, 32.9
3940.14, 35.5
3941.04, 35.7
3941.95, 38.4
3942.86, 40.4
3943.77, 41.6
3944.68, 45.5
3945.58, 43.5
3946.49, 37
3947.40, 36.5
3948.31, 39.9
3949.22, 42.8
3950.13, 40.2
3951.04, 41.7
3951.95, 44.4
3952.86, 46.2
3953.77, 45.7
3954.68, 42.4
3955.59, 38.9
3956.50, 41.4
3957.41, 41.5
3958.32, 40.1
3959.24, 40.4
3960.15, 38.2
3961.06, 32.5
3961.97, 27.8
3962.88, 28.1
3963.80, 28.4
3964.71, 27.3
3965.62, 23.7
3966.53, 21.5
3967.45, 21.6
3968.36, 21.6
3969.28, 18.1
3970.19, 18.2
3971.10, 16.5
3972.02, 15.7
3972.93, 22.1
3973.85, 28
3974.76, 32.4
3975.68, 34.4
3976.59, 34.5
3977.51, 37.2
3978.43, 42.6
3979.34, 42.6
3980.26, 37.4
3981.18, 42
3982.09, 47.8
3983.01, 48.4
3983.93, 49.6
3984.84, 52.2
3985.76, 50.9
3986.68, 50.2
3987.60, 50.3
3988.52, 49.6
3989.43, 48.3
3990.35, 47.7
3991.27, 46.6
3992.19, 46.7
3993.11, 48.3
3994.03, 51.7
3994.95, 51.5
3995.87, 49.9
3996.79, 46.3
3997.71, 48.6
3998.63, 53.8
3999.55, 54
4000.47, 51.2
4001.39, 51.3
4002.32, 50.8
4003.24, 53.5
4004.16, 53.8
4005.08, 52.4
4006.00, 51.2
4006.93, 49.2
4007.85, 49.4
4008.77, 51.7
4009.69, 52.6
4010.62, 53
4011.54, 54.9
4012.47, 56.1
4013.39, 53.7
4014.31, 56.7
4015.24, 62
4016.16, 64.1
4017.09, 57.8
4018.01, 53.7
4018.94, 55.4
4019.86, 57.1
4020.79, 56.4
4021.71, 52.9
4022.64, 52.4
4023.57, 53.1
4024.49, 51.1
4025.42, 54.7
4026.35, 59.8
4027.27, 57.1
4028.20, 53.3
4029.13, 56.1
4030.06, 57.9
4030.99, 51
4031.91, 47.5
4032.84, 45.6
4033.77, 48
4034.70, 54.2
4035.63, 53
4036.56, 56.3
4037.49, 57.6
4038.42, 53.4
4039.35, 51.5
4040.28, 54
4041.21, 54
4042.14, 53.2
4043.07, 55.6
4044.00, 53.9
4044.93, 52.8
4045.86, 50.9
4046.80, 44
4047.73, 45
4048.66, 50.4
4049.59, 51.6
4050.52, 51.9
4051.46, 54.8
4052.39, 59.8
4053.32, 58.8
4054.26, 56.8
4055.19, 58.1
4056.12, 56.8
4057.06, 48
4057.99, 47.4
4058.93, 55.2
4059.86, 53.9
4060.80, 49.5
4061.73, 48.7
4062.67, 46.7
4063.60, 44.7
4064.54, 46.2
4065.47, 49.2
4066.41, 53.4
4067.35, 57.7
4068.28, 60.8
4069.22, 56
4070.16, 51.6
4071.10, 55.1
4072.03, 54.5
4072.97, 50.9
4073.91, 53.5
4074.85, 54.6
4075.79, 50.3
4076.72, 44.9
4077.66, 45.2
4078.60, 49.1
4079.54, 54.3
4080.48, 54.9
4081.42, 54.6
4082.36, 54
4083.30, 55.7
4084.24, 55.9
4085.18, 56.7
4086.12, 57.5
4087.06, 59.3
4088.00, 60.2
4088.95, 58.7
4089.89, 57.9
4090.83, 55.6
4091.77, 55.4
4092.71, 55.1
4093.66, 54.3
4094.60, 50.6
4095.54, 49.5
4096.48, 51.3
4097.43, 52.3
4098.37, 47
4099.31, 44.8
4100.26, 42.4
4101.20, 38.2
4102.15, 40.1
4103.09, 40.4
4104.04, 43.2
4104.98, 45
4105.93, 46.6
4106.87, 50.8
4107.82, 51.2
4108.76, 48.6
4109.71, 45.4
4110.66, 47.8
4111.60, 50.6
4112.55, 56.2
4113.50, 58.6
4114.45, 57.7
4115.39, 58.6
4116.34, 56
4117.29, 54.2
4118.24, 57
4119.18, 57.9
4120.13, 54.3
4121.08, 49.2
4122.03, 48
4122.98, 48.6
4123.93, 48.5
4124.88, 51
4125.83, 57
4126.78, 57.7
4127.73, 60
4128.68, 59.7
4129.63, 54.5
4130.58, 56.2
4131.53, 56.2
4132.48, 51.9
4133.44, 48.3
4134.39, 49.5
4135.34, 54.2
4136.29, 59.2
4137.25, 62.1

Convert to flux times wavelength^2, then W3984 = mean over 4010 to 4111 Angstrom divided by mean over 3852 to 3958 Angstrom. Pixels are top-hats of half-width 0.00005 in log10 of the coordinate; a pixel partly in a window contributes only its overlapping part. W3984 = 1.61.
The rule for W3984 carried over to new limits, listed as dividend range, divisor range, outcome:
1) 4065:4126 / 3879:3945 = 1.66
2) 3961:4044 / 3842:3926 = 1.36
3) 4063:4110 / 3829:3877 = 1.77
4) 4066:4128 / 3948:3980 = 1.69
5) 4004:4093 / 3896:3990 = 1.57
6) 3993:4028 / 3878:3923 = 1.52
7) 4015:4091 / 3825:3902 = 1.79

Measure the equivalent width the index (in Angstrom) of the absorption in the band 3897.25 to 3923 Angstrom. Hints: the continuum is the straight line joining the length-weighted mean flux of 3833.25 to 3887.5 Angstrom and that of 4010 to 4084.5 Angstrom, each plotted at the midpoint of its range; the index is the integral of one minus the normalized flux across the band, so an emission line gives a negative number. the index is -1.5 Angstrom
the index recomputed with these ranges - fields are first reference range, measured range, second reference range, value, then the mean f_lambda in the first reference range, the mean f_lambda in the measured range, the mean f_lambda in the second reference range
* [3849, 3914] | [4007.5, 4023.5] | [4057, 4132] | -3.2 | 35.8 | 55.3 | 52.2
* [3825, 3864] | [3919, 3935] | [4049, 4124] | 4.1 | 30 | 27.8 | 52.1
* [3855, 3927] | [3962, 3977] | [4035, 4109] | 6.5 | 36.6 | 24.6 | 52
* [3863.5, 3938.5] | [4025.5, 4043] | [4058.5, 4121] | -2.5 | 34.9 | 53.6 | 51.9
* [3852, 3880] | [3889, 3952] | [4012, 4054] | 7.9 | 34.4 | 35.5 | 54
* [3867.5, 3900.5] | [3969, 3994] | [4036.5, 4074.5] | 3.1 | 34.9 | 39.6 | 52.8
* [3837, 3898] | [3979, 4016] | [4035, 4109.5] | -4.3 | 33.7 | 50.6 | 51.9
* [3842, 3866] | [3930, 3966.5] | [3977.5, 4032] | 9.8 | 33.9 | 33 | 51.6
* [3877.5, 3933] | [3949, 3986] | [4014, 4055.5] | 7.7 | 35.5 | 35.2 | 54.1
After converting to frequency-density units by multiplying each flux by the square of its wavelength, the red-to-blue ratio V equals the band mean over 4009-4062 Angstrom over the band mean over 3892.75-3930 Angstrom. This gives 1.5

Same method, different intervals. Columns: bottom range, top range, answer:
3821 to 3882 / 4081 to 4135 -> 1.83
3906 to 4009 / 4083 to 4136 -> 1.48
